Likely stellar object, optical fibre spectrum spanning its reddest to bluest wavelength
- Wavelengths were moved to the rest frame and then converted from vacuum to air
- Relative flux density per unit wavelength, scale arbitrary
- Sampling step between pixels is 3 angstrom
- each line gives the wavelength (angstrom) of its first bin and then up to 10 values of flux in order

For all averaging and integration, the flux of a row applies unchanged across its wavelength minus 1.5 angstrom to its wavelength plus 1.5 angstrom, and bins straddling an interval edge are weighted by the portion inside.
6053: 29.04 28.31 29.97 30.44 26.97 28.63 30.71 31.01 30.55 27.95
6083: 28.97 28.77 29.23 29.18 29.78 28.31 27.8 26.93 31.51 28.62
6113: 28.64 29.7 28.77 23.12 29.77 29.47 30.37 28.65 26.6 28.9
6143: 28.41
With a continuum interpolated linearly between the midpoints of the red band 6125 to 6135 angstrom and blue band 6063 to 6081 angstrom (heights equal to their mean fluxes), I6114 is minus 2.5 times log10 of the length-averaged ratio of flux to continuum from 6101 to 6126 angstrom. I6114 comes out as 0.05 mag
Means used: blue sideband 29.4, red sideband 29.6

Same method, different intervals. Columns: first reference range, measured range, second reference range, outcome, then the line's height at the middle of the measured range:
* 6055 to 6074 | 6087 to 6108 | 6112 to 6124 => -0.02 mag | 28.3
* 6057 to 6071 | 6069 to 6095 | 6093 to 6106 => -0.03 mag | 28.8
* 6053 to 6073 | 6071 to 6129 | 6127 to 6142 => 0.00 mag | 29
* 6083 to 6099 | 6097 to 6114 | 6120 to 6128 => -0.02 mag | 28.2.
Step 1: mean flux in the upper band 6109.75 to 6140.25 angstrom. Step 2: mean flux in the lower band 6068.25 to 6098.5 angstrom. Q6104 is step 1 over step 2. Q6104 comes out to 0.96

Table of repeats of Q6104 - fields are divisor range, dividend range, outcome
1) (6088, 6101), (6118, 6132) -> 0.97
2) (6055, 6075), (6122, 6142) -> 0.97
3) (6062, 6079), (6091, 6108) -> 0.97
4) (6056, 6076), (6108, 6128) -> 0.96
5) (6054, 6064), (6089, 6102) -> 0.98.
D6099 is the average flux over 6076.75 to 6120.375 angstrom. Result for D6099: 28.9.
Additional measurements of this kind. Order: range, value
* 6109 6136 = 28.5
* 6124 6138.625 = 28.9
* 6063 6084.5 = 29.3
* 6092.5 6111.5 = 28.8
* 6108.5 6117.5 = 29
